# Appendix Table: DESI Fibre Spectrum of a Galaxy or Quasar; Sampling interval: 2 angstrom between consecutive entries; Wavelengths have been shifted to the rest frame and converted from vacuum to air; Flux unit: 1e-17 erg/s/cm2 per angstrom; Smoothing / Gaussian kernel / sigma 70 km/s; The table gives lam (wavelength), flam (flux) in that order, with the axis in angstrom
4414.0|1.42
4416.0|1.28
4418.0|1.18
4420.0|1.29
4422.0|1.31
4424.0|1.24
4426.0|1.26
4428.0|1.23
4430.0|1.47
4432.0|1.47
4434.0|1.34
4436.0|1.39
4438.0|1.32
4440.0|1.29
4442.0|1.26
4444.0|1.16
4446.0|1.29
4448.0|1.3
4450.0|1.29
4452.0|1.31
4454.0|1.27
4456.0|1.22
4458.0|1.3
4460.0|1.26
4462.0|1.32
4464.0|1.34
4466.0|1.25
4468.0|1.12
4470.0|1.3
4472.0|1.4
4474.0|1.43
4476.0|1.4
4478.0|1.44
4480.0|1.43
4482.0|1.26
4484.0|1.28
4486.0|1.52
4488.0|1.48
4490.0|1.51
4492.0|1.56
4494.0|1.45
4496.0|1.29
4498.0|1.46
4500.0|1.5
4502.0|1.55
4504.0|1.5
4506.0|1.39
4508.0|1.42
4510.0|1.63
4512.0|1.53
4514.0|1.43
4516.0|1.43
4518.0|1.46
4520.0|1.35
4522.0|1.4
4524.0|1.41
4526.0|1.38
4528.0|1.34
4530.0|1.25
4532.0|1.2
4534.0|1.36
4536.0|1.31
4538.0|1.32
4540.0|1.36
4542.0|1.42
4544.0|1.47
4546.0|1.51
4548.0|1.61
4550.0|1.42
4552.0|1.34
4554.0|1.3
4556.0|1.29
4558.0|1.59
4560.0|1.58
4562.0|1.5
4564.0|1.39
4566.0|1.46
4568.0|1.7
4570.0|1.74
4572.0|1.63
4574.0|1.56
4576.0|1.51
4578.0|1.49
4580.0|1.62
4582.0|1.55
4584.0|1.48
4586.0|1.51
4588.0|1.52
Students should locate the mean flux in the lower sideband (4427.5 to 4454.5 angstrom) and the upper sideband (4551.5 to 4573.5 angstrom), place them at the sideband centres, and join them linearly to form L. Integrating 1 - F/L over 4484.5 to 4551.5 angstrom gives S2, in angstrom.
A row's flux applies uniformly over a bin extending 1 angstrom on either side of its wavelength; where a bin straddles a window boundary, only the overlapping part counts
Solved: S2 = 0.3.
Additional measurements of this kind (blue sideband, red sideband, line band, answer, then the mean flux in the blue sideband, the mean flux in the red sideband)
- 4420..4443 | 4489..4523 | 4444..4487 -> 2.19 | 1.32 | 1.46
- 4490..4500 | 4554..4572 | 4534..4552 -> 1.01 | 1.45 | 1.52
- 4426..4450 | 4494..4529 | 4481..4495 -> -0.37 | 1.32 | 1.44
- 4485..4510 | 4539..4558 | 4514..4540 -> 1.64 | 1.48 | 1.42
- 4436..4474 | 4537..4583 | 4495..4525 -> -1.21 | 1.28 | 1.49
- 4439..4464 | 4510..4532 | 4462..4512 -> -2.76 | 1.28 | 1.4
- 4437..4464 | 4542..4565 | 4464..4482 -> -0.33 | 1.28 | 1.45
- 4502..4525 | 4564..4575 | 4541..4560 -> 1.26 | 1.45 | 1.6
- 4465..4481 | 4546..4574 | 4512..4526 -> 0.11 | 1.35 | 1.51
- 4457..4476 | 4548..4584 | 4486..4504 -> -1.49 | 1.31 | 1.51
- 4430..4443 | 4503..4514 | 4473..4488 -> 0.38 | 1.35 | 1.49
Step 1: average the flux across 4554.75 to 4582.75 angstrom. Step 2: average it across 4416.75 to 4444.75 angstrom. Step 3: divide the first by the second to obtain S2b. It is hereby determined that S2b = 1.18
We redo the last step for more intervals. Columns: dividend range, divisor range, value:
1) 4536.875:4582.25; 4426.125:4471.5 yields 1.15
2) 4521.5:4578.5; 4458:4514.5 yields 1.03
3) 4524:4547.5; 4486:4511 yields 0.92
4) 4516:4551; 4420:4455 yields 1.06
